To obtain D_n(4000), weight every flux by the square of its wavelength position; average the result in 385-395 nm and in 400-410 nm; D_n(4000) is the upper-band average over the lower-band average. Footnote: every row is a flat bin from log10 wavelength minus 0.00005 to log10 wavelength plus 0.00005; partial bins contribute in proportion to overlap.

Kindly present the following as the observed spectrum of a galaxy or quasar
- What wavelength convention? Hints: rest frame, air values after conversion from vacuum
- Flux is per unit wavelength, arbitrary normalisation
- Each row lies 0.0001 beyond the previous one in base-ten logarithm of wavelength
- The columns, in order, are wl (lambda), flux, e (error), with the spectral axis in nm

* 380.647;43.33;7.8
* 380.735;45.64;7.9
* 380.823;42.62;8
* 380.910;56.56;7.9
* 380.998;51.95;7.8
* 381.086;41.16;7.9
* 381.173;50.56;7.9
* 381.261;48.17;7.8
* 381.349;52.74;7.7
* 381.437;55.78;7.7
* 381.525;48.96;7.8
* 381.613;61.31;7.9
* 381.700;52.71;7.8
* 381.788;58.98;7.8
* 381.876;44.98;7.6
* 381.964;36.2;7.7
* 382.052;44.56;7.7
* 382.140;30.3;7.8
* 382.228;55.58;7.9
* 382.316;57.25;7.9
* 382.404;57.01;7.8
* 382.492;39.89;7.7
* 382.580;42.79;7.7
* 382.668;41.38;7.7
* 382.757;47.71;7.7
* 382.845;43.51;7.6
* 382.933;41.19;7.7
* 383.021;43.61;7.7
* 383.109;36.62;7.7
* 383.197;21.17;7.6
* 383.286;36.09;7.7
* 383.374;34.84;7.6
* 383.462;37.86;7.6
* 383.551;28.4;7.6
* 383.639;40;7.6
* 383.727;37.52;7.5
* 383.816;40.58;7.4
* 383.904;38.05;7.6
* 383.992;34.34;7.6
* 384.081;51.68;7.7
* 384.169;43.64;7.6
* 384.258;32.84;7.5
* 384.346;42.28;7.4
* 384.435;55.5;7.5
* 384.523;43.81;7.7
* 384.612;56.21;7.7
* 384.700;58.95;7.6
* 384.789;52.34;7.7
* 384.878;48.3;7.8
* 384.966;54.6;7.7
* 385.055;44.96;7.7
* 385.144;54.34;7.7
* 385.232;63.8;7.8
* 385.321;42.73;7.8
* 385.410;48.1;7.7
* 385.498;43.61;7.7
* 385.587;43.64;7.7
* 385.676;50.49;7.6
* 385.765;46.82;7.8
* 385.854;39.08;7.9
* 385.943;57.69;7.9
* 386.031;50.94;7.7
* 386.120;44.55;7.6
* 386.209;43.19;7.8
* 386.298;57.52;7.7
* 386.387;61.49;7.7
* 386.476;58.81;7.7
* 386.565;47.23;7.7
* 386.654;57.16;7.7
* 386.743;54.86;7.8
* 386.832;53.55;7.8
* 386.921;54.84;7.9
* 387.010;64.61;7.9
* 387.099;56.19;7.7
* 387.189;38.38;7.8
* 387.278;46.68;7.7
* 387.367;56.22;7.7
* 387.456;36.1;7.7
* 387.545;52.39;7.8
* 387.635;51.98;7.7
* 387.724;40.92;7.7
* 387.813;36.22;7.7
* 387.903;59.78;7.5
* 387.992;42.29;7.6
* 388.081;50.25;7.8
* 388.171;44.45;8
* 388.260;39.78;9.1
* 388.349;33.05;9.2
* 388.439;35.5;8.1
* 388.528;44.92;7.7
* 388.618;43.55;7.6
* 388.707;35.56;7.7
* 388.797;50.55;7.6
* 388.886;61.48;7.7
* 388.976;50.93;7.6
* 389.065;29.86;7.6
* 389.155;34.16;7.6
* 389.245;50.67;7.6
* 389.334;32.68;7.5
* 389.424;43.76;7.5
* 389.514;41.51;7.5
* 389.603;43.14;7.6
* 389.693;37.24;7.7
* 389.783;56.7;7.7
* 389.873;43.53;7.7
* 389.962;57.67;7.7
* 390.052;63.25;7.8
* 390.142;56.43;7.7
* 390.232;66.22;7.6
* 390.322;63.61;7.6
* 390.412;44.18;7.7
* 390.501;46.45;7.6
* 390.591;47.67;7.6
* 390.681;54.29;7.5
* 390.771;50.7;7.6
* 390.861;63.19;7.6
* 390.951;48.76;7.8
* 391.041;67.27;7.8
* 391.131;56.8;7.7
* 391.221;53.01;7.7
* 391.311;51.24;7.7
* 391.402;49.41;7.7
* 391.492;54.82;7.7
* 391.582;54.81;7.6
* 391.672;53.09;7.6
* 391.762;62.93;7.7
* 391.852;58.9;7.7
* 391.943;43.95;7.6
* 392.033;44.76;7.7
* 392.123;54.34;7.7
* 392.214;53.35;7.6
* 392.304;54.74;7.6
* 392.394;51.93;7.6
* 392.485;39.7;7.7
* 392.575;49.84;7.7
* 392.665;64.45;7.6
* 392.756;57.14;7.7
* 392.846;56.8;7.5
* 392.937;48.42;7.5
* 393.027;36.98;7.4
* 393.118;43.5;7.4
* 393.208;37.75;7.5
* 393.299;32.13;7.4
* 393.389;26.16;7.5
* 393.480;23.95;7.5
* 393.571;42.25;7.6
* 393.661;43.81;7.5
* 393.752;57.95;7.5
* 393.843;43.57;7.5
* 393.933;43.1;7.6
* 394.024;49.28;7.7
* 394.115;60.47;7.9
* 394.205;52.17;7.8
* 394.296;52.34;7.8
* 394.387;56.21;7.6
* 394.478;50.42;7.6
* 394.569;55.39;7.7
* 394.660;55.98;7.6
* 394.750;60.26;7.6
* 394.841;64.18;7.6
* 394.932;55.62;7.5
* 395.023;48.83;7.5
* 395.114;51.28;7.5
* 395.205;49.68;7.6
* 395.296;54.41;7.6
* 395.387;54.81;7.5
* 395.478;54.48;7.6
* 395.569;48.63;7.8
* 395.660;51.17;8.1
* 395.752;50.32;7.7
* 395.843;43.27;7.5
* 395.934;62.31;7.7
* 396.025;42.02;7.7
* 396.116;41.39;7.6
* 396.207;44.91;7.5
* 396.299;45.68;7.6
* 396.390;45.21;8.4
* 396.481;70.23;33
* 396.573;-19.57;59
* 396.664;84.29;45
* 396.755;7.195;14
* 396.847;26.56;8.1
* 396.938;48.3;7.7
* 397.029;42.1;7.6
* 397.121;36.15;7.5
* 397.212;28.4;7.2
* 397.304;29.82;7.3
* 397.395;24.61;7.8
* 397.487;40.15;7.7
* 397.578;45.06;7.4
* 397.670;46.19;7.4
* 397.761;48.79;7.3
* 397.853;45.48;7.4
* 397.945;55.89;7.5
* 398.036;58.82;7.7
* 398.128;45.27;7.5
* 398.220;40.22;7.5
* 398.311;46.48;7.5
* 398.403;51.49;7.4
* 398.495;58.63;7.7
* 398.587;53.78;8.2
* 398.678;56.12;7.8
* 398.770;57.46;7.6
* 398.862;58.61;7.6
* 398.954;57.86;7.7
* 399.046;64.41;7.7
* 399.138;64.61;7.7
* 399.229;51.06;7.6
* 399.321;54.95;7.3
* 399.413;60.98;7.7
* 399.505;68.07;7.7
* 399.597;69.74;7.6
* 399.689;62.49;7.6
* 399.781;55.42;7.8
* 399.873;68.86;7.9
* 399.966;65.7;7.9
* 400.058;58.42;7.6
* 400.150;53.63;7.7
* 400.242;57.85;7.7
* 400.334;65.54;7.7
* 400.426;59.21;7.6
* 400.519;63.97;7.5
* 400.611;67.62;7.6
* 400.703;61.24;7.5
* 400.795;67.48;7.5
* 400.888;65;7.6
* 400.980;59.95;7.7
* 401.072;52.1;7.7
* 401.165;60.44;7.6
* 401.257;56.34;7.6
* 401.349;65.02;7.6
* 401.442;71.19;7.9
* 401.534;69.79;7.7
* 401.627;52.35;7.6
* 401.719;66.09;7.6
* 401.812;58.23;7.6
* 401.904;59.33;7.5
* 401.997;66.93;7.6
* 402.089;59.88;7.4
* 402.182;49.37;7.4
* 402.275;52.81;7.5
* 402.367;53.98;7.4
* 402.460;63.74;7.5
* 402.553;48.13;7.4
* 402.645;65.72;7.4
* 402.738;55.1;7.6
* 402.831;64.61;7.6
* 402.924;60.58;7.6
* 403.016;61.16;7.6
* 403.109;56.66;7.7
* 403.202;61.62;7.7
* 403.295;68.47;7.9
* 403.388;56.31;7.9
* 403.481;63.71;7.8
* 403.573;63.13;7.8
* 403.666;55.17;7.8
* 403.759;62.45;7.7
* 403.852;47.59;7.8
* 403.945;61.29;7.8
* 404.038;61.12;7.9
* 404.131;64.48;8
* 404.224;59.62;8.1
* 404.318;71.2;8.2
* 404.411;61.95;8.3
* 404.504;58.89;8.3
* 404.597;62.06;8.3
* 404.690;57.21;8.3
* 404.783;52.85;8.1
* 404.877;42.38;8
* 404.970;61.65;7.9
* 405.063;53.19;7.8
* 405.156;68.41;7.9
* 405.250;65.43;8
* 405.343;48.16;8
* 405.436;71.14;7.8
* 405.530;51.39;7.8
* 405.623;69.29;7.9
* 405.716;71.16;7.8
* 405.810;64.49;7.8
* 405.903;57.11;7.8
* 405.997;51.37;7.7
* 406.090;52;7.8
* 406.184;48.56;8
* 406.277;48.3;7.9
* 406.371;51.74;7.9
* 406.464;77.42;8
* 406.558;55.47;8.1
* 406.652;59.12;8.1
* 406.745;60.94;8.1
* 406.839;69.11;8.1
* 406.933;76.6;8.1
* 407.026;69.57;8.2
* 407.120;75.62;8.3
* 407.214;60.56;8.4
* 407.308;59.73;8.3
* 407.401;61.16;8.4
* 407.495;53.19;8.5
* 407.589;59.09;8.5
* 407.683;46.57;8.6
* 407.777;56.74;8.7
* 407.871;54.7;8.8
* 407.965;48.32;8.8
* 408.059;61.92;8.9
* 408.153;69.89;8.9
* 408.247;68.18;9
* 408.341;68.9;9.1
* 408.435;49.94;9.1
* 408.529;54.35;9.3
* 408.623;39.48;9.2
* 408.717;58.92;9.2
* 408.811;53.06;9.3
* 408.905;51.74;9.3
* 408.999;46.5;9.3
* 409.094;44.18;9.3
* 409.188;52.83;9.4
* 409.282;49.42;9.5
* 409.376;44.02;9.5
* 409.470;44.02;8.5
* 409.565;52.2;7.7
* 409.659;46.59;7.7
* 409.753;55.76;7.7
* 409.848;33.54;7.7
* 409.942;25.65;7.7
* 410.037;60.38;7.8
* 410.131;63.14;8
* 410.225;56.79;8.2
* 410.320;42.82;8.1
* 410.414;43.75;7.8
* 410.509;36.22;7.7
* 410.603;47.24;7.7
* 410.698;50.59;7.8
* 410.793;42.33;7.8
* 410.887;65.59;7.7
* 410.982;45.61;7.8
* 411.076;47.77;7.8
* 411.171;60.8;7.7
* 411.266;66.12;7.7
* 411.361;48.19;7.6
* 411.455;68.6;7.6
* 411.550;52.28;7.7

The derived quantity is 1.3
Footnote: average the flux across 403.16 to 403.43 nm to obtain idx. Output 62.2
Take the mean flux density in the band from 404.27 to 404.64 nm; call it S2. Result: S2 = 63.4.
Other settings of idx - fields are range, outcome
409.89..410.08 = 42.3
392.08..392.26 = 53.7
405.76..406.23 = 54.7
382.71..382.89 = 45.4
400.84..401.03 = 62.3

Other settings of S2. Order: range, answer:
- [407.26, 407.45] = 60.5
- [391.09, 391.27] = 54.8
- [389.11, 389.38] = 39.1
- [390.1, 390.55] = 55.4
